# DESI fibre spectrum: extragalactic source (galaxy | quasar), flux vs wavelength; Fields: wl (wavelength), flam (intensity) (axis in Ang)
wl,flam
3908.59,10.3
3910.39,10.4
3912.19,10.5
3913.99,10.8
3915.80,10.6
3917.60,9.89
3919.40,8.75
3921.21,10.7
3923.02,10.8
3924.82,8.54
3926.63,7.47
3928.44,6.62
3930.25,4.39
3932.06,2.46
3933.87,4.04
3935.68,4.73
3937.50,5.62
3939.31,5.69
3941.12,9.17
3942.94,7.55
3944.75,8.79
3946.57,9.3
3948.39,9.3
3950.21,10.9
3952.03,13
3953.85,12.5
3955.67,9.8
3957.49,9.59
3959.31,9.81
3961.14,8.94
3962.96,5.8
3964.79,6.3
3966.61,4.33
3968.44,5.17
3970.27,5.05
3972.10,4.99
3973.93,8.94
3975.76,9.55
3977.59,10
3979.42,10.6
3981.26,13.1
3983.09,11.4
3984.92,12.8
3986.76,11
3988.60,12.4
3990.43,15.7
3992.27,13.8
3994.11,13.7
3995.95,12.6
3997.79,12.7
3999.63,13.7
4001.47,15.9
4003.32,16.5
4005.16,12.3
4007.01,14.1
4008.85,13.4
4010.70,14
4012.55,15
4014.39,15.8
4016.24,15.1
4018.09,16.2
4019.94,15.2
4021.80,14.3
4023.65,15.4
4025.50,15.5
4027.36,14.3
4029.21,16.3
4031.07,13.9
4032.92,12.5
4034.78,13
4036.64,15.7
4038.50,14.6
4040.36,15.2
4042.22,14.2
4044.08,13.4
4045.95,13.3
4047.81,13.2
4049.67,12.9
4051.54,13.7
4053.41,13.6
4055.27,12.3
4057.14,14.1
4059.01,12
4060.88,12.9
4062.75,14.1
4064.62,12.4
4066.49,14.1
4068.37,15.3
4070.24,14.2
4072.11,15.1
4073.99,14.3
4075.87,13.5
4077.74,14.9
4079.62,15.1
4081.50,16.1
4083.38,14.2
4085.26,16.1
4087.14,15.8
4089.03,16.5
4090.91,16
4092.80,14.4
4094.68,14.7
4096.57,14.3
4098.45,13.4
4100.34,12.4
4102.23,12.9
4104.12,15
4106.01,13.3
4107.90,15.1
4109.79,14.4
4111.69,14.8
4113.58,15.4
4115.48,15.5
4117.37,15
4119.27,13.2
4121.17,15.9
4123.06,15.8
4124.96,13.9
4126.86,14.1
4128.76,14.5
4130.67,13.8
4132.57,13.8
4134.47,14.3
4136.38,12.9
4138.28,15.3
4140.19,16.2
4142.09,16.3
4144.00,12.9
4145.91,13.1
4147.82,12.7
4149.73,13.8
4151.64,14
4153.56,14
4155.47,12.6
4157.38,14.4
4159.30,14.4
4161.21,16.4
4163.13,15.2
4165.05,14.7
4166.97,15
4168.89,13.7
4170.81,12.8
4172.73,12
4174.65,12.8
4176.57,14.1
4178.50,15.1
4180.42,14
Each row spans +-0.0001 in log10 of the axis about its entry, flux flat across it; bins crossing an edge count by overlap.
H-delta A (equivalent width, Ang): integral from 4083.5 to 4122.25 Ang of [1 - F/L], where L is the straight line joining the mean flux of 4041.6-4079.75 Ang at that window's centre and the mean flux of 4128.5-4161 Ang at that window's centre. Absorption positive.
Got -2.2 Ang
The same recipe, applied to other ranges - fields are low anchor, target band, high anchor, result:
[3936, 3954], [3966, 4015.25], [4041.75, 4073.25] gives -4.2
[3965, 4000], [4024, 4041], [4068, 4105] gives -2.8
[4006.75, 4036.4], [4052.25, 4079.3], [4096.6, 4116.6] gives 1.2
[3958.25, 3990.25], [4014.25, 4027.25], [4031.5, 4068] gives -3.8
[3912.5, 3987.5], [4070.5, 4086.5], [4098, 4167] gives -2.9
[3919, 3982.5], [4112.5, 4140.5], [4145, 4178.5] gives -3.7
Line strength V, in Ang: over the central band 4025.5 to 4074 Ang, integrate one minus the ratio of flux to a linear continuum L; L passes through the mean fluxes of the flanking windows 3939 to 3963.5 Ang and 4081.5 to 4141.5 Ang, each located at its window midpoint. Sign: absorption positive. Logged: -4.9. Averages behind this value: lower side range 9.44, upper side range 14.6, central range 13.9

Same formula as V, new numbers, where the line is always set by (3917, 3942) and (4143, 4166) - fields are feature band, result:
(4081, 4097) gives -4.5 Ang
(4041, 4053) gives -3.2 Ang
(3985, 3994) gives -4.4 Ang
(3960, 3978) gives 3.1 Ang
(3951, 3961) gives -3.8 Ang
